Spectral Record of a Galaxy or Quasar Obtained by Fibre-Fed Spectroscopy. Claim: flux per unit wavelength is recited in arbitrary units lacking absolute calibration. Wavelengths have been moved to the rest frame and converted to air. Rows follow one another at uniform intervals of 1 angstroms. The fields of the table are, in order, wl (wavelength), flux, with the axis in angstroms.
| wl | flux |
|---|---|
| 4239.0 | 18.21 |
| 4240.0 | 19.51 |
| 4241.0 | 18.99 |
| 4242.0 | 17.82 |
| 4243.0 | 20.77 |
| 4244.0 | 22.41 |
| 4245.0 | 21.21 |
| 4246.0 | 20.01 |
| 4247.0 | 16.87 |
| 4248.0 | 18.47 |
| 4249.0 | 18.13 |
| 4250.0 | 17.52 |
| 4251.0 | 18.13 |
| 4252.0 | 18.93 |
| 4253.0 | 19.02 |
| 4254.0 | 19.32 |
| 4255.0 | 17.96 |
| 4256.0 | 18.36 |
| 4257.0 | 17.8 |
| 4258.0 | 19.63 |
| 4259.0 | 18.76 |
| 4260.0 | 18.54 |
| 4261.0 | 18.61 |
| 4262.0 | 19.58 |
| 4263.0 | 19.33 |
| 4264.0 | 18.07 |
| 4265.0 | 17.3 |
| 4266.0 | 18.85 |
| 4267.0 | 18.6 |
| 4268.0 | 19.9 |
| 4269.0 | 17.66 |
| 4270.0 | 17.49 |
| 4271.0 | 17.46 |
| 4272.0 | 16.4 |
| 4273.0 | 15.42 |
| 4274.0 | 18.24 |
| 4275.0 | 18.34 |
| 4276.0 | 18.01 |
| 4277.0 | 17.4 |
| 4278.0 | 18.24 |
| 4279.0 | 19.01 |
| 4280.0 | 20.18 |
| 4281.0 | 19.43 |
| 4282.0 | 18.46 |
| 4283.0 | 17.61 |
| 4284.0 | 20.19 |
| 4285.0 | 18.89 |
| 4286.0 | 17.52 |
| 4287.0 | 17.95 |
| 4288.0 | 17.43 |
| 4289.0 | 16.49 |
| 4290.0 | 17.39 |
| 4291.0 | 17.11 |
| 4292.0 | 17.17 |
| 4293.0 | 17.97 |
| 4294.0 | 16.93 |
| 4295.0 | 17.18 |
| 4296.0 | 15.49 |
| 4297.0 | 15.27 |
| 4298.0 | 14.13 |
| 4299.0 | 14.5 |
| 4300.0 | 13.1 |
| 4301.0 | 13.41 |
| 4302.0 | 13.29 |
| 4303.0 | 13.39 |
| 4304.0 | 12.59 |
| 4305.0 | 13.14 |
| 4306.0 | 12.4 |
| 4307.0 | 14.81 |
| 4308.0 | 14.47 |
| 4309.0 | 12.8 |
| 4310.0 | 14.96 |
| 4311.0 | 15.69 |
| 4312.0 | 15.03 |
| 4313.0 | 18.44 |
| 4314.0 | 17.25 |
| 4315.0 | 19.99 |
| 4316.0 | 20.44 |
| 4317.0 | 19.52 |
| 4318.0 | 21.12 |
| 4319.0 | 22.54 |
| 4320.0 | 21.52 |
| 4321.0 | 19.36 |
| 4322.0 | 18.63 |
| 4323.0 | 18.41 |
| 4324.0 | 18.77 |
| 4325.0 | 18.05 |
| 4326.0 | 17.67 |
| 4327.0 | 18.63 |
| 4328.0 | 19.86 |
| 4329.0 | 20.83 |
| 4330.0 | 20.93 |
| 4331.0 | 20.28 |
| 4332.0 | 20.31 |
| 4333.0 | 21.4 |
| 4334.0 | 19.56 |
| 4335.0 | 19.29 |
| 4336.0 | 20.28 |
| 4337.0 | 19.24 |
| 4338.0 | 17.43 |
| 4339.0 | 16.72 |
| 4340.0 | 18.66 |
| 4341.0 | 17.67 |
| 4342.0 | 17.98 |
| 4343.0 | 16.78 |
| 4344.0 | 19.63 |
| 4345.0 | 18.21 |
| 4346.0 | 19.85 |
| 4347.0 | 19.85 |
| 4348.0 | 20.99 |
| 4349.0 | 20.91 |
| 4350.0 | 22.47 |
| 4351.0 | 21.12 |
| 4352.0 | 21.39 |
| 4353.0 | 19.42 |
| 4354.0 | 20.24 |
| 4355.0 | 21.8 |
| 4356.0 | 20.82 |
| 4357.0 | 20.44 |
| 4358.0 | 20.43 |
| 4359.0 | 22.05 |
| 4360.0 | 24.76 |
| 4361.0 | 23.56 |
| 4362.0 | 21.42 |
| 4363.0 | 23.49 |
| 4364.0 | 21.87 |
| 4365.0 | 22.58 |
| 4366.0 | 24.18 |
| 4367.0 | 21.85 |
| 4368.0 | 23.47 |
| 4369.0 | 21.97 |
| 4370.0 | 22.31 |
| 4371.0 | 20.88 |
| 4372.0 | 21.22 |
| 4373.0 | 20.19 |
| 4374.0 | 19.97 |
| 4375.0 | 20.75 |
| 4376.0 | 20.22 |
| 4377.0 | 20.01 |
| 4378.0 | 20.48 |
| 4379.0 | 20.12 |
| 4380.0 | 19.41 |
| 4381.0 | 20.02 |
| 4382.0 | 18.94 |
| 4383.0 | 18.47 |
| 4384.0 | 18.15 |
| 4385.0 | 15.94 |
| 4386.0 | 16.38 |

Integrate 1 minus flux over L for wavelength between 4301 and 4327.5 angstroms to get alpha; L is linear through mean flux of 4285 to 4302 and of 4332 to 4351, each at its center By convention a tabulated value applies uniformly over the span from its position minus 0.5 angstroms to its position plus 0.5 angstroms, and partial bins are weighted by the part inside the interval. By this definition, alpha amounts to 1.0 angstroms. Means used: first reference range 16.2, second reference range 19.3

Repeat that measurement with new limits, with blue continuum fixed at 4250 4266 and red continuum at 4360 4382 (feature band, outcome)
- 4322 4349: 1.8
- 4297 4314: 4.8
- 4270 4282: 0.7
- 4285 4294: 0.9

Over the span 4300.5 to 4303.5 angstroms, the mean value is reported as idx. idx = 13.4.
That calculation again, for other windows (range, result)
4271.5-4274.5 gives 16.7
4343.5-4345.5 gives 18.9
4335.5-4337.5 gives 19.8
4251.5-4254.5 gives 19.1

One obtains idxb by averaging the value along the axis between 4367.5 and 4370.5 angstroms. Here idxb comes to 22.6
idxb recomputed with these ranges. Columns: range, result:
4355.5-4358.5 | 20.6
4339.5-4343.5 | 17.8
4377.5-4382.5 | 19.8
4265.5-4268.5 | 19.1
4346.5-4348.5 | 20.4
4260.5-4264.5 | 18.9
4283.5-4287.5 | 18.6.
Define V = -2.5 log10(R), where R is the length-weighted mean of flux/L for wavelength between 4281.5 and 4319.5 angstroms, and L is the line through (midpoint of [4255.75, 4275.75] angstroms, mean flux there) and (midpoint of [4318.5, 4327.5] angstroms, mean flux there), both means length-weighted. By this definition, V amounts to 0.15 mag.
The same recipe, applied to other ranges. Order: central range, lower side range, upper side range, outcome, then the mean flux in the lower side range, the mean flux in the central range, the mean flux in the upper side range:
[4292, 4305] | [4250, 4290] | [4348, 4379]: 0.286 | 18.3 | 14.8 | 21.5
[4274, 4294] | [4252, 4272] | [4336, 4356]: 0.038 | 18.5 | 18.1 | 19.5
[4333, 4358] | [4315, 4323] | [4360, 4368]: 0.113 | 20.3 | 19.7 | 22.9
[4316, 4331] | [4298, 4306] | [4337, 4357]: -0.209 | 13.3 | 19.7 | 19.6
